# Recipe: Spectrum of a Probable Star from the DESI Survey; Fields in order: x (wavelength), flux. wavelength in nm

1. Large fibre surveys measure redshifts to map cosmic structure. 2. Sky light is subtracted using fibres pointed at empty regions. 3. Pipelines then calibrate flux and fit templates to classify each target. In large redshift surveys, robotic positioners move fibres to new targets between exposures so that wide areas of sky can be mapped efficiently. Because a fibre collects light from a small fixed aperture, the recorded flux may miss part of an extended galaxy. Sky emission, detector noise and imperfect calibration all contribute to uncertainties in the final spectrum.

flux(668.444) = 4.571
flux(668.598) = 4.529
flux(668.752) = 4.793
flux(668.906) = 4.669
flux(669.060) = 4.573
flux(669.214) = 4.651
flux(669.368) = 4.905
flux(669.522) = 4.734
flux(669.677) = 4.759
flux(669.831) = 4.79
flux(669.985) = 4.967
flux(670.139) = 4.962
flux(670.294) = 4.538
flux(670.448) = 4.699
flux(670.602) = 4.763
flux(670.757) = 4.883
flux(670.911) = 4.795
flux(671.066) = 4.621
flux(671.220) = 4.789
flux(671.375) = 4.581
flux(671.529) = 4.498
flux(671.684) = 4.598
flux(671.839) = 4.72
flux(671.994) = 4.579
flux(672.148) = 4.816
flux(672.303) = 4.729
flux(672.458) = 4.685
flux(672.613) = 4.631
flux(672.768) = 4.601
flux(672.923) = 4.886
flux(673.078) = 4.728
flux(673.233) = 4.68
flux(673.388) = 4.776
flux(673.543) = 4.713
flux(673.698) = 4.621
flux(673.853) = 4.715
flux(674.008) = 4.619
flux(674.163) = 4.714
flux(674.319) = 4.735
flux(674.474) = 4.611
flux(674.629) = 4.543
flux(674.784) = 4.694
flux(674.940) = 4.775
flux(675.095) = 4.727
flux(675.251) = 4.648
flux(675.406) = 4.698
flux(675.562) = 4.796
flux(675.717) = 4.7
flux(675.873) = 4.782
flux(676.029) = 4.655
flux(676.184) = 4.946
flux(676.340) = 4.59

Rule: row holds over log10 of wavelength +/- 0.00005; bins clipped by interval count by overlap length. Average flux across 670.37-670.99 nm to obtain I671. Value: 4.79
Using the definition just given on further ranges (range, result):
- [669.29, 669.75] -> 4.79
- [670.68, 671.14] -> 4.77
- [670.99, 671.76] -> 4.62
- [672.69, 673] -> 4.74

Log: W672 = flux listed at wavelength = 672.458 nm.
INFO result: 4.685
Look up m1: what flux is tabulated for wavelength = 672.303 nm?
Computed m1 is 4.729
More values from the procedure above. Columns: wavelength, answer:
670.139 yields 4.962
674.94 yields 4.775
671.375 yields 4.581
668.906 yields 4.669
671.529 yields 4.498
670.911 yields 4.795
